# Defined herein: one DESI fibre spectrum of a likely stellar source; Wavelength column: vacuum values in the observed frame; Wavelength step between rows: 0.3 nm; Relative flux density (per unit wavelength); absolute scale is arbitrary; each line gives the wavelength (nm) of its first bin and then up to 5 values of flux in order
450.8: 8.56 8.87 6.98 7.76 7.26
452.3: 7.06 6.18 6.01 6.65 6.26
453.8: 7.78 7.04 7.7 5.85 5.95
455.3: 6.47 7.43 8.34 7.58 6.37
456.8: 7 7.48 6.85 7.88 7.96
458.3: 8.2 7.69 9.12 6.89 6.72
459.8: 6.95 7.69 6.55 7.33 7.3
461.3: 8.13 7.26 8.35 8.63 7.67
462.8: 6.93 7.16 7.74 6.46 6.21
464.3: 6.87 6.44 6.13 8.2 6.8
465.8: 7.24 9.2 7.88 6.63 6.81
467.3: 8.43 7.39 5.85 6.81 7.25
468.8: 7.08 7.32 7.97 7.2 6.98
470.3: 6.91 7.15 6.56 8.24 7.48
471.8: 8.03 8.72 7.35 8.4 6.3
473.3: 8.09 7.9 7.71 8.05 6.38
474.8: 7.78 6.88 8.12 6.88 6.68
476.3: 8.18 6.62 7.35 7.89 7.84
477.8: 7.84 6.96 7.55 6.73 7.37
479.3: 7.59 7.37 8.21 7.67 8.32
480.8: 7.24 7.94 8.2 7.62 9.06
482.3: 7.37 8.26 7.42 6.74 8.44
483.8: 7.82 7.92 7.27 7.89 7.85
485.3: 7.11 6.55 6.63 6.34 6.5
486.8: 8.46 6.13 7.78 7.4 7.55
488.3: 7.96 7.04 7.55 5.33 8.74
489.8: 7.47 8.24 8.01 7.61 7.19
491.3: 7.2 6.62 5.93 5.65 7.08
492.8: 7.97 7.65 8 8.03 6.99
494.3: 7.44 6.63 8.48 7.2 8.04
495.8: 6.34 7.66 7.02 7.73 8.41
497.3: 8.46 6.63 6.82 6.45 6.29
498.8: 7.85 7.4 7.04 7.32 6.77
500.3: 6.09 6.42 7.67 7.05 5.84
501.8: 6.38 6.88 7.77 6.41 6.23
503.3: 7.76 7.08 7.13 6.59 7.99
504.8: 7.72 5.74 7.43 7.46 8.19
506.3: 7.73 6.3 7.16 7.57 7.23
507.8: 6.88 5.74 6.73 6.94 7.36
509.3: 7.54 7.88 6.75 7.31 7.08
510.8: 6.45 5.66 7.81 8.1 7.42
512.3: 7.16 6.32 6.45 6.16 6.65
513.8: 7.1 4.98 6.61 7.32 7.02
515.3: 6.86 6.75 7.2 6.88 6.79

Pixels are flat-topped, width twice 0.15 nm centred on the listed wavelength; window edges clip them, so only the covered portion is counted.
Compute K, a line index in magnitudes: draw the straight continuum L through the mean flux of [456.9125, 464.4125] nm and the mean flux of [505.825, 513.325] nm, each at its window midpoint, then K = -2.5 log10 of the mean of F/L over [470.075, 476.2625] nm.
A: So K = -0.022 mag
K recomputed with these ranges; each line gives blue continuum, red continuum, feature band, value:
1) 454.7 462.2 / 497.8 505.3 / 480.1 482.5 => -0.116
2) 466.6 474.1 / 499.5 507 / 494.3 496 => -0.039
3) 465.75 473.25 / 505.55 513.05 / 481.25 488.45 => -0.032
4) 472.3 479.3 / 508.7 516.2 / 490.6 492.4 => 0.082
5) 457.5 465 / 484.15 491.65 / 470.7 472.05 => -0.043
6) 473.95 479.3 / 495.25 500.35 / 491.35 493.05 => 0.080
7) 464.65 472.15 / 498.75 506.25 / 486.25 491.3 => -0.036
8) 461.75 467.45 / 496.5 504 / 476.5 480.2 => -0.034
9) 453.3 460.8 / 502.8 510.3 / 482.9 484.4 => -0.069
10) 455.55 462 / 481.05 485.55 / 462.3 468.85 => 0.061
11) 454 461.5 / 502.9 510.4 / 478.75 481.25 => -0.065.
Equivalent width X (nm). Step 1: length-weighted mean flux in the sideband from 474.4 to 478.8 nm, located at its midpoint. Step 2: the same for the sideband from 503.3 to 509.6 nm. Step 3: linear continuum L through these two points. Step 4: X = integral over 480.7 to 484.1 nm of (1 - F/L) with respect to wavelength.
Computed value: -0.25 nm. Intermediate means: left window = 7.33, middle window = 7.84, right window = 7.16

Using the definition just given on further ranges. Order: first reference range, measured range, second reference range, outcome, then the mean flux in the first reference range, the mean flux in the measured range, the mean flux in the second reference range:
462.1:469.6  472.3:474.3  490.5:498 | -0.12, 7.23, 7.68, 7.32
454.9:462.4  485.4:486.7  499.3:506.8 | 0.10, 7.46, 6.6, 7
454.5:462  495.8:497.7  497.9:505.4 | -0.17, 7.33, 7.58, 6.92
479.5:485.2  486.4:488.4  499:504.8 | 0.05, 7.82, 7.41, 6.95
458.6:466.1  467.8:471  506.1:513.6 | 0.11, 7.33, 7.03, 6.99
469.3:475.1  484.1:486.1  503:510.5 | 0.04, 7.52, 7.25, 7.15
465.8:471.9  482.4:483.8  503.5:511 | -0.09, 7.35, 7.71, 7.11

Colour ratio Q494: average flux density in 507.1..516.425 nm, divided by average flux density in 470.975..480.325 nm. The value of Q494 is 0.91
